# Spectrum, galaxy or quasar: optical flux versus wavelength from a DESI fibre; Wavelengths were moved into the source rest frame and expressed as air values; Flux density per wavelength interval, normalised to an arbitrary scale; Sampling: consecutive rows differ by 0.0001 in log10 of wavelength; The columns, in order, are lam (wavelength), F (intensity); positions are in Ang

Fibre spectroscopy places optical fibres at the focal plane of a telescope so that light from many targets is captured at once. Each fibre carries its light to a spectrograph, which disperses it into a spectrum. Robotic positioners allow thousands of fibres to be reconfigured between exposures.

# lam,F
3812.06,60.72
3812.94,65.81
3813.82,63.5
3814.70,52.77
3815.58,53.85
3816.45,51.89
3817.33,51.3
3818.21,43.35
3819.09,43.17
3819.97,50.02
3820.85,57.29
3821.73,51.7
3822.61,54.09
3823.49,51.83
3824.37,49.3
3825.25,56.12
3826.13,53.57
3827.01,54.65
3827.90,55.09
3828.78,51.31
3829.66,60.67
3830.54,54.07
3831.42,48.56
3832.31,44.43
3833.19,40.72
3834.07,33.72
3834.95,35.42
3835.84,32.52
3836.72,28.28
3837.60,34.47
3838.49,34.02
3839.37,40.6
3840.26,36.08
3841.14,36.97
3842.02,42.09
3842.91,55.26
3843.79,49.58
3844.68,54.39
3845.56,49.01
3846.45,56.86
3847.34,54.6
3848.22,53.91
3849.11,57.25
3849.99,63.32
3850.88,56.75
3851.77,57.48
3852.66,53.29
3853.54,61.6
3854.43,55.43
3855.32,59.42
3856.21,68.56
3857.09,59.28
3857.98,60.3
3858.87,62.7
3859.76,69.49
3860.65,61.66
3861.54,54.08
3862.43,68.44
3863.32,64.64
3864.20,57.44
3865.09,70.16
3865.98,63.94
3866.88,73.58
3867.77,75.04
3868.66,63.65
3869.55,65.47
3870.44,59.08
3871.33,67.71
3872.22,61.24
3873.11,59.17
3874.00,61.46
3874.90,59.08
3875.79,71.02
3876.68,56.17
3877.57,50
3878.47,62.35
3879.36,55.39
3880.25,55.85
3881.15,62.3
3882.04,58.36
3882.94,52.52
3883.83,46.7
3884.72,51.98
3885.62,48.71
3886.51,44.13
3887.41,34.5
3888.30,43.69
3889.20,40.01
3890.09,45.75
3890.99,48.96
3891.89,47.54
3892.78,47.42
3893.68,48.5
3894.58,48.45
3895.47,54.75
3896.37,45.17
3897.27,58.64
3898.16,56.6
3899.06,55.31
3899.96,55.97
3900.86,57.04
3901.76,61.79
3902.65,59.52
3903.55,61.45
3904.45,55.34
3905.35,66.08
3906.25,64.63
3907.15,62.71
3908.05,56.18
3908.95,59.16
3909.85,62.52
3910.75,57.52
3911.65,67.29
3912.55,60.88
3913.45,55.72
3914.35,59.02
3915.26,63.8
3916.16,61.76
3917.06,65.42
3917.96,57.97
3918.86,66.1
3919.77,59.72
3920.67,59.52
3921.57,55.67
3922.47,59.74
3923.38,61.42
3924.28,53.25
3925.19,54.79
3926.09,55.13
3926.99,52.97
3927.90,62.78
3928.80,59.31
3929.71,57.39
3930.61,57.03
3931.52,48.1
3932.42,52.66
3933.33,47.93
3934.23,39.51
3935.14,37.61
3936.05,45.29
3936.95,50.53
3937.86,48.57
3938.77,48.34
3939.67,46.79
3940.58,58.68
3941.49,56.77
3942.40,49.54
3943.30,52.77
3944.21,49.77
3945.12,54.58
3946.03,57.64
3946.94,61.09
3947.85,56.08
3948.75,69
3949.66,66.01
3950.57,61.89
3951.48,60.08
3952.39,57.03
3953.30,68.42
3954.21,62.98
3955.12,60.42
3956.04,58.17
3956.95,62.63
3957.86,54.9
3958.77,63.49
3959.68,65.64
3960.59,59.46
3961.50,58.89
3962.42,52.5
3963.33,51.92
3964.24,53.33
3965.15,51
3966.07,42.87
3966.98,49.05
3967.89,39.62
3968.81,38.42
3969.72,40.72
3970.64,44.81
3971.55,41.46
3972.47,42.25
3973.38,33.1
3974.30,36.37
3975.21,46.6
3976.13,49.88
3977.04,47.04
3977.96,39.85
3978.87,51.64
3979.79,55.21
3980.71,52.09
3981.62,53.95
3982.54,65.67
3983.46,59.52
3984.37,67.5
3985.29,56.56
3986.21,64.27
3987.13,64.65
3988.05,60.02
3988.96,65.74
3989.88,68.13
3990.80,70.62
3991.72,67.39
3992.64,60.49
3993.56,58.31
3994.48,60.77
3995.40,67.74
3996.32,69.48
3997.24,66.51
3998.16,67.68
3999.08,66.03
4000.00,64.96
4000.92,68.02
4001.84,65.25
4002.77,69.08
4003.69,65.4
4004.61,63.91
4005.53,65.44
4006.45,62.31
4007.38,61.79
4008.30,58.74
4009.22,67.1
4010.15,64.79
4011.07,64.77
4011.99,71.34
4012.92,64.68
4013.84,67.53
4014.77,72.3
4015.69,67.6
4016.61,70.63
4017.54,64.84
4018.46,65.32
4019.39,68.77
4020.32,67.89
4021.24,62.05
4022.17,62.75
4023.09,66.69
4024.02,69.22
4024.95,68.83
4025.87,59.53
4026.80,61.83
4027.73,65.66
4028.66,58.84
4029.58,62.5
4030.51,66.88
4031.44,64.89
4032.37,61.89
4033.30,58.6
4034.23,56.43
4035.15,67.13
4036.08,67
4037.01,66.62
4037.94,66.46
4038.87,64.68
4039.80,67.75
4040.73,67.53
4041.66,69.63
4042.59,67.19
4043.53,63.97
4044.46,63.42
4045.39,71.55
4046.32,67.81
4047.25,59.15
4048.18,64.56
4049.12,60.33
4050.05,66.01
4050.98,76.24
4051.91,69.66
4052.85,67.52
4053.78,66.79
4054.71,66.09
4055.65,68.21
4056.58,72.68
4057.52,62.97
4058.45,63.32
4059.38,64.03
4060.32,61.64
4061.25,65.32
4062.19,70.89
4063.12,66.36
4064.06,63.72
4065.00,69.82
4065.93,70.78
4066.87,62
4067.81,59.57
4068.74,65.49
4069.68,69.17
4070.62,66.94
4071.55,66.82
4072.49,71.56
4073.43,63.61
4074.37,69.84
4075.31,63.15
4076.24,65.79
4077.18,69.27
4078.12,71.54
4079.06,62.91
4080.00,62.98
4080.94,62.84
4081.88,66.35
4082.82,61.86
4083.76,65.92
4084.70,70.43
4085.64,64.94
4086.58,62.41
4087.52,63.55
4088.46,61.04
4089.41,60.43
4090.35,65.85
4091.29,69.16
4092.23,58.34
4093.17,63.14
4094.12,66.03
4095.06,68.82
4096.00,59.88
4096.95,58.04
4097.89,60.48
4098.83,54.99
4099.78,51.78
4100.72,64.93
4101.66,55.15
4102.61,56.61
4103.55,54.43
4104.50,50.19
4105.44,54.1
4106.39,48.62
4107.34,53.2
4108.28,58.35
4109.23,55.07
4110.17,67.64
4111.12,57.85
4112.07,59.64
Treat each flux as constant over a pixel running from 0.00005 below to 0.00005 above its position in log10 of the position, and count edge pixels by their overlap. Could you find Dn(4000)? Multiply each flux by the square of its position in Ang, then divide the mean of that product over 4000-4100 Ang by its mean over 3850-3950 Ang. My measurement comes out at 1.2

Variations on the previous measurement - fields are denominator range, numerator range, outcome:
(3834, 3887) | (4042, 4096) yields 1.32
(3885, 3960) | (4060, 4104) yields 1.24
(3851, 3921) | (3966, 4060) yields 1.14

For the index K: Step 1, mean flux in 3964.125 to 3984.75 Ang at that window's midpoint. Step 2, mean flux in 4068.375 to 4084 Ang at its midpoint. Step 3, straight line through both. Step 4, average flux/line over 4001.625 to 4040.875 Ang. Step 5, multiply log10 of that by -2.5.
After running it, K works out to -0.16 mag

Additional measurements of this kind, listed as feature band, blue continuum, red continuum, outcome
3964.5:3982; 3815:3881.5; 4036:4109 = 0.31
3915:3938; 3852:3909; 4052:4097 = 0.08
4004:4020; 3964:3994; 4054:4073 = -0.14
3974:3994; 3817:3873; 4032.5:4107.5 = 0.05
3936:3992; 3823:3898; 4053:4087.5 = 0.10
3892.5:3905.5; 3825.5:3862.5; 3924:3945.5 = -0.08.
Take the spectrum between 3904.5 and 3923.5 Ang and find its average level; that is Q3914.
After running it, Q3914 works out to 60.9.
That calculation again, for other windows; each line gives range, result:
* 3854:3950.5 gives 57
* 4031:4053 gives 65.6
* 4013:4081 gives 65.9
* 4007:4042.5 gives 65.3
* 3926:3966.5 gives 55.3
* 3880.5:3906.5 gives 52.4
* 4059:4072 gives 65.9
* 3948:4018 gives 59.1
